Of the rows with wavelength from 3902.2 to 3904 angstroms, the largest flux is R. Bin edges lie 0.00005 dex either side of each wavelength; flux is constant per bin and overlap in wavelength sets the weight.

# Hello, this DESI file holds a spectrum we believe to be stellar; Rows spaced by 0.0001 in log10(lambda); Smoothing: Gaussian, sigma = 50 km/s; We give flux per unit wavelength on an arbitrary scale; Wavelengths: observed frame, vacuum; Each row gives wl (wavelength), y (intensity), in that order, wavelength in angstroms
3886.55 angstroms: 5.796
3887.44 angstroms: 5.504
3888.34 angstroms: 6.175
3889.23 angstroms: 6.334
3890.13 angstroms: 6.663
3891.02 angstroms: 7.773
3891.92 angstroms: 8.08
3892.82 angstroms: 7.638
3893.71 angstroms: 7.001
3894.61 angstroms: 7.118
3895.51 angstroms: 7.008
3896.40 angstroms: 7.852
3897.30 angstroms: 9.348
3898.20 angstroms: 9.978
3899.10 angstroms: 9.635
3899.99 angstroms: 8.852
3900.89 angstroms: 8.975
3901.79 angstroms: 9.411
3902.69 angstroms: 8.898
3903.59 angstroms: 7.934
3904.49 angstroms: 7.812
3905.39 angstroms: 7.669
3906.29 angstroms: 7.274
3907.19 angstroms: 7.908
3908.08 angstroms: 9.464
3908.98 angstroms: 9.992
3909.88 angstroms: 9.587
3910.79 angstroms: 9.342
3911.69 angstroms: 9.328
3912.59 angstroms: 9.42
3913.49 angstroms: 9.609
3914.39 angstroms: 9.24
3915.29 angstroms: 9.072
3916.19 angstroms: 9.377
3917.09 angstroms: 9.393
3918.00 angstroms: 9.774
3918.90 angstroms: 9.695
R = 8.898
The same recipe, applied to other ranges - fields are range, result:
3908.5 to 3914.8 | 9.992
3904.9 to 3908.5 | 9.464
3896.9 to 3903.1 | 9.978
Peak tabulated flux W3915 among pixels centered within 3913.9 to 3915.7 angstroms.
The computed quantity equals 9.24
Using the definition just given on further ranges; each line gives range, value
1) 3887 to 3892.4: 8.08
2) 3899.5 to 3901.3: 8.975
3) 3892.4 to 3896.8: 7.852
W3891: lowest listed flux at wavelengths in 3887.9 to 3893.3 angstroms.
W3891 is 6.175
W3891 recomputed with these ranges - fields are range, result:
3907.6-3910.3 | 9.464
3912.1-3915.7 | 9.072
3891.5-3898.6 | 7.001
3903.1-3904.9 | 7.812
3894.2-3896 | 7.008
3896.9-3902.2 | 8.852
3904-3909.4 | 7.274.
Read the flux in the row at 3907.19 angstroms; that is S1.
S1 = 7.908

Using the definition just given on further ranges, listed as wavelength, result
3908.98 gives 9.992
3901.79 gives 9.411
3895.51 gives 7.008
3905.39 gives 7.669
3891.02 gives 7.773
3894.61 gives 7.118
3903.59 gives 7.934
